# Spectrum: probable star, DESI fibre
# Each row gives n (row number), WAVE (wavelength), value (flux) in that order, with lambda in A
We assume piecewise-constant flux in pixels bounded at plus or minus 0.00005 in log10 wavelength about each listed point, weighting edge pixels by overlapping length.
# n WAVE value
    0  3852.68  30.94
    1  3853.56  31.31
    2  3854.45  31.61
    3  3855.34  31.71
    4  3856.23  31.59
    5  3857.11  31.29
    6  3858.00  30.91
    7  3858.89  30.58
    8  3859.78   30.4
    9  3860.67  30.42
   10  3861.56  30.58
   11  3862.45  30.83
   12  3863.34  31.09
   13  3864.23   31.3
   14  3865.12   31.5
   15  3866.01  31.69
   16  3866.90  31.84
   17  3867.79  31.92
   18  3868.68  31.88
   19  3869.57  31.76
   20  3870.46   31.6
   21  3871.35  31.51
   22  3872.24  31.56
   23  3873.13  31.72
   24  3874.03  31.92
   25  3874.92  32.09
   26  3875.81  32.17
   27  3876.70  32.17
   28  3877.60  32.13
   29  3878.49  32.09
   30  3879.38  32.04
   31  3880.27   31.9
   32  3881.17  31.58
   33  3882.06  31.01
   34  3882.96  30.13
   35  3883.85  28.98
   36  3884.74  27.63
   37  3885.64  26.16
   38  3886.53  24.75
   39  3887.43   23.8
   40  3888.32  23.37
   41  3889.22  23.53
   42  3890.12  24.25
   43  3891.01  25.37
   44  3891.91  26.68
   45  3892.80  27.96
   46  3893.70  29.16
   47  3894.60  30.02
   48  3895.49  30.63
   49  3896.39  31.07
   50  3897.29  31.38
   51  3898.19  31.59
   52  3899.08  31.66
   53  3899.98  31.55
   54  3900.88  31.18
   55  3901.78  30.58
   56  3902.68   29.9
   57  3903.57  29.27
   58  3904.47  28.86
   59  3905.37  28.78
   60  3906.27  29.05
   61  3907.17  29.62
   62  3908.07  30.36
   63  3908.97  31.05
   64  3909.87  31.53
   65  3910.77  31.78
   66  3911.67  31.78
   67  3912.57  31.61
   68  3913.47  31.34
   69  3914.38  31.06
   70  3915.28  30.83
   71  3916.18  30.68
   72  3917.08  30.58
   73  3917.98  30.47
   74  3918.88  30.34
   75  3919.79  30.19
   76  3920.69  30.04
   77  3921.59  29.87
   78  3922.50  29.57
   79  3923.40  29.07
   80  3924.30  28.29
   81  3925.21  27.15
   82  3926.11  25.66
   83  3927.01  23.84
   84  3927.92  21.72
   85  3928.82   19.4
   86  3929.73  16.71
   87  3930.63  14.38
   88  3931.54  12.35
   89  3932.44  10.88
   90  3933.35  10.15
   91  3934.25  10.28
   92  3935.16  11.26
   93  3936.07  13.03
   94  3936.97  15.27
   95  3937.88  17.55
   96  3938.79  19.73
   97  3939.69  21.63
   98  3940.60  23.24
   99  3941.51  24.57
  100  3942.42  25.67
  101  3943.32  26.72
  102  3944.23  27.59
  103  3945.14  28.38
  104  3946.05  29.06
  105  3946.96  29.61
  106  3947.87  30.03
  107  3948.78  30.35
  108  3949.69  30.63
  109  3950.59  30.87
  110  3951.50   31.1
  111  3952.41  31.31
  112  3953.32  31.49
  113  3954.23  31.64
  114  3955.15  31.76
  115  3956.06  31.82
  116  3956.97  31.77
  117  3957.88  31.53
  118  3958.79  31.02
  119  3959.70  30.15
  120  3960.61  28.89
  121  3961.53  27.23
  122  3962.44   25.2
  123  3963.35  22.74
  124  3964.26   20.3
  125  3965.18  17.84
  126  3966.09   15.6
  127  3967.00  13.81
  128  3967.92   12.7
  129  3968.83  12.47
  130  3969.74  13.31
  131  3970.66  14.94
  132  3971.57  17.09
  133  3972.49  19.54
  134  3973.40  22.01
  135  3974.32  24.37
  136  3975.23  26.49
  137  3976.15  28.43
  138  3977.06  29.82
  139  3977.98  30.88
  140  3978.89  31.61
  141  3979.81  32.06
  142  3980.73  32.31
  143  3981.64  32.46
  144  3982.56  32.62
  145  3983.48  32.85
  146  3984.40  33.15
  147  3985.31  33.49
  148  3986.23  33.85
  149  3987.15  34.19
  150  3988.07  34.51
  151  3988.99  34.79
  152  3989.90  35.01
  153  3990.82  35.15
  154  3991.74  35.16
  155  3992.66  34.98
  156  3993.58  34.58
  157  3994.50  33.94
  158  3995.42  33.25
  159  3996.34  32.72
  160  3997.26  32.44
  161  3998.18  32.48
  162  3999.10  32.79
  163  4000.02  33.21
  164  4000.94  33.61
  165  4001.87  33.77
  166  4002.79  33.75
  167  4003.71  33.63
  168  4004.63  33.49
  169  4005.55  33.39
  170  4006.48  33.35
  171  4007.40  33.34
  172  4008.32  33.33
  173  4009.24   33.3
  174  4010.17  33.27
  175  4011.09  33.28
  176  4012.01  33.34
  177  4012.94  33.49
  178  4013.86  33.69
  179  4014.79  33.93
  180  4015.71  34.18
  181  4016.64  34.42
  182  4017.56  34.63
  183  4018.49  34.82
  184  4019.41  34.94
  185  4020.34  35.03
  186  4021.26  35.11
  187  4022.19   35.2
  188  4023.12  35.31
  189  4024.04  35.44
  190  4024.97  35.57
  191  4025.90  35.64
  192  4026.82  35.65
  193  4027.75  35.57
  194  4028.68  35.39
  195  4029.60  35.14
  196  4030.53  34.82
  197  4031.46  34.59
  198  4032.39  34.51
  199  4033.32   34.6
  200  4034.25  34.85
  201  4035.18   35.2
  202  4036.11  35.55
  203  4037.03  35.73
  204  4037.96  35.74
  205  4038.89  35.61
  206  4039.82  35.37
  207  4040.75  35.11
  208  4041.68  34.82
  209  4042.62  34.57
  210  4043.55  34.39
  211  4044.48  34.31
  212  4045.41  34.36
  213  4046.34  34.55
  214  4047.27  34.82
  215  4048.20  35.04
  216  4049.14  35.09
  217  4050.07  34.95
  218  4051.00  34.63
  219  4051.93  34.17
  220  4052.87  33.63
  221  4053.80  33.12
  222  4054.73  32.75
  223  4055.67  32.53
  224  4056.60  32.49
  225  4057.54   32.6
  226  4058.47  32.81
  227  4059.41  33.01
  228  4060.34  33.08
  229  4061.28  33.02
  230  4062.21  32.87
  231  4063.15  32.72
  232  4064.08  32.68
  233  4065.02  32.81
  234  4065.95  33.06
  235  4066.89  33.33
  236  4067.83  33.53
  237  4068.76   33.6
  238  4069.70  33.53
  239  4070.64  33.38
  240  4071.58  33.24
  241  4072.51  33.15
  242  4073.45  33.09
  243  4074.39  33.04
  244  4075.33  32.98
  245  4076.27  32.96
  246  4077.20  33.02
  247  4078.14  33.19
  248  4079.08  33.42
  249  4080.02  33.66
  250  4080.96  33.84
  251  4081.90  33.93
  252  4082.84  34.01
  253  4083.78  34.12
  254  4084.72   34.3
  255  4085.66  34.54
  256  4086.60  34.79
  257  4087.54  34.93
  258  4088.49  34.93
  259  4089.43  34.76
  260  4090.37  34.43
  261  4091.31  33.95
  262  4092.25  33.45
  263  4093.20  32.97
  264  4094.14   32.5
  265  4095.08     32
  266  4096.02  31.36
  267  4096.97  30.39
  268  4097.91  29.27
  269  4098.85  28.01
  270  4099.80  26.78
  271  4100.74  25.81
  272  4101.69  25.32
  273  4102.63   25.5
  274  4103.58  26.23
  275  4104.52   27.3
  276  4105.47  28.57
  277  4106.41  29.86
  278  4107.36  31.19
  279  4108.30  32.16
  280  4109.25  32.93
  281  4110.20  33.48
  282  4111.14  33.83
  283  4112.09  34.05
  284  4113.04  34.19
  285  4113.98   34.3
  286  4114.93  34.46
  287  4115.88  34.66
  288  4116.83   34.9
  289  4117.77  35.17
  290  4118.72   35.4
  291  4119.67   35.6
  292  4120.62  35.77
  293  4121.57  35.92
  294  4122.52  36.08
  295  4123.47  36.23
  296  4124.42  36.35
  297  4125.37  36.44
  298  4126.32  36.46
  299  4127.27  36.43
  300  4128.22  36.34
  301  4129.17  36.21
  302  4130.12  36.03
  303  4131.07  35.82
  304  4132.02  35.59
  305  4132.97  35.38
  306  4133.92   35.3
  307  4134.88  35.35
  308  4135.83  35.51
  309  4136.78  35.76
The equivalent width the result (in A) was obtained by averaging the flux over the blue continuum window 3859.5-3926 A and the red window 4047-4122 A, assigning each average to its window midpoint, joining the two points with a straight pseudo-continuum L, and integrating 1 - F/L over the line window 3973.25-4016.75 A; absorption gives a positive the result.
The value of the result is -1.7 A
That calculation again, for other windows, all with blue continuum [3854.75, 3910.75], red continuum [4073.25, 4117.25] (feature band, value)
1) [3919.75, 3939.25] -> 6.7 A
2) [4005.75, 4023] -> -1.5 A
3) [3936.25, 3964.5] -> 3.2 A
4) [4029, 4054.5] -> -2.5 A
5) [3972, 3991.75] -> 0.0 A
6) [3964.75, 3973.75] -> 4.4 A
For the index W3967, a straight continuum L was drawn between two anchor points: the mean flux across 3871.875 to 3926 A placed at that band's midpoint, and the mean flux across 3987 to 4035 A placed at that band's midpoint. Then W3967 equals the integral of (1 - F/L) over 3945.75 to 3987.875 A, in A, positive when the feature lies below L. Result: 6.9 A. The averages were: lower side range 29.8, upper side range 34.2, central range 27.1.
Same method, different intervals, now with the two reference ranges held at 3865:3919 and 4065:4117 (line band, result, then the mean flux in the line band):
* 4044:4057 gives -0.9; 34.1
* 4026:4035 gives -1.0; 35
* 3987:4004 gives -1.4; 33.9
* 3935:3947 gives 3.2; 22.4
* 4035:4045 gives -1.1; 35.1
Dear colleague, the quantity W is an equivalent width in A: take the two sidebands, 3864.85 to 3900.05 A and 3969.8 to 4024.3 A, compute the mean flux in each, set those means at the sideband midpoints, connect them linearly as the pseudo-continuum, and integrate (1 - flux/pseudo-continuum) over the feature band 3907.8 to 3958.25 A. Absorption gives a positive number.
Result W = 7.8 A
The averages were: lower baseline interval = 29.9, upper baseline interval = 32.1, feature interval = 26.1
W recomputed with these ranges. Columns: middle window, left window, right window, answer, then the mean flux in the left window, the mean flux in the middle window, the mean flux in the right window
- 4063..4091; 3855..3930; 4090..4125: -1.6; 29.6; 33.7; 32.2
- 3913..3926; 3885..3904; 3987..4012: -0.1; 28.3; 29.8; 33.7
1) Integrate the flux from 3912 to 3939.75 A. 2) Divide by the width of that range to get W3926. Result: 23.1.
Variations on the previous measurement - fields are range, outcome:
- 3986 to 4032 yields 34.2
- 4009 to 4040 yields 34.8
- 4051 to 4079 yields 33.1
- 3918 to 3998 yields 26.2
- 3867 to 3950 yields 27.3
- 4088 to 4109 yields 30.3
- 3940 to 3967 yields 27.6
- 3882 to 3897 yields 27.3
